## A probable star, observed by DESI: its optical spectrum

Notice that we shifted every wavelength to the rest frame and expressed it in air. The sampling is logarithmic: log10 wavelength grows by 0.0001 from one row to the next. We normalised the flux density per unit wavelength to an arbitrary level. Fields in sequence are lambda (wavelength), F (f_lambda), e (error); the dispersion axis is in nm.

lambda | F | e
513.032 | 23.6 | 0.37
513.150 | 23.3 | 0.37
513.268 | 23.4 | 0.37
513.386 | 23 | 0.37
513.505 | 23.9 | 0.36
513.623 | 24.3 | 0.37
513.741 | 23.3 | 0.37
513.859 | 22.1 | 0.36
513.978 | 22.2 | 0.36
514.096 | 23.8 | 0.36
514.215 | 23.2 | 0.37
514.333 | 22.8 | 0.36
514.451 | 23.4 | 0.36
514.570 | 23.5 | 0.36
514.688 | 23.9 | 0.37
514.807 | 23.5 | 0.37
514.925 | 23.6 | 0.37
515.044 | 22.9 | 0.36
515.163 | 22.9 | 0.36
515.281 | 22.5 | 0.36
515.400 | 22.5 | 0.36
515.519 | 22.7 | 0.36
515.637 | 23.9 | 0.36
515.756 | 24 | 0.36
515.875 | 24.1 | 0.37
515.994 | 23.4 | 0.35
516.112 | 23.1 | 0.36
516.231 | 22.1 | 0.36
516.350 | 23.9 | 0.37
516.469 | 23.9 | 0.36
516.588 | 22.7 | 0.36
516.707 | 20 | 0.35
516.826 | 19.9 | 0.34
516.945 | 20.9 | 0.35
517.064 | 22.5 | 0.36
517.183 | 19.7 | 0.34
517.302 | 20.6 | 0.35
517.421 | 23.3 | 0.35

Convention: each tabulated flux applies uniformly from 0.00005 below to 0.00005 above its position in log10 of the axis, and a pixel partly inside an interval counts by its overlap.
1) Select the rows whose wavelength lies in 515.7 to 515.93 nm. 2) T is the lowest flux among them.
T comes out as 24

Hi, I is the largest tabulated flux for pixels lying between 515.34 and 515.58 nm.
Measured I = 22.7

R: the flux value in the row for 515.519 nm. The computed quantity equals 22.7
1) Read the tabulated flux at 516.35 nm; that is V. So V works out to 23.9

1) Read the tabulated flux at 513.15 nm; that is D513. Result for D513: 23.3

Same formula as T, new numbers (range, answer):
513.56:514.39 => 22.1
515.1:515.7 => 22.5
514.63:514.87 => 23.5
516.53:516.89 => 19.9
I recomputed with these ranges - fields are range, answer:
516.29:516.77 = 23.9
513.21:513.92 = 24.3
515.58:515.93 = 24.1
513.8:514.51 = 23.8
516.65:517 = 20.9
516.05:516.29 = 23.1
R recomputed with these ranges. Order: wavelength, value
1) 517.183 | 19.7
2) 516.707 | 20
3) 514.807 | 23.5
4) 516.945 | 20.9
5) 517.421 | 23.3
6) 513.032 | 23.6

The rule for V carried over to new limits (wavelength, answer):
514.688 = 23.9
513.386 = 23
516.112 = 23.1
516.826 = 19.9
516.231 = 22.1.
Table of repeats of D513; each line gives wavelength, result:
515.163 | 22.9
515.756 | 24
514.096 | 23.8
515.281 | 22.5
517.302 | 20.6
